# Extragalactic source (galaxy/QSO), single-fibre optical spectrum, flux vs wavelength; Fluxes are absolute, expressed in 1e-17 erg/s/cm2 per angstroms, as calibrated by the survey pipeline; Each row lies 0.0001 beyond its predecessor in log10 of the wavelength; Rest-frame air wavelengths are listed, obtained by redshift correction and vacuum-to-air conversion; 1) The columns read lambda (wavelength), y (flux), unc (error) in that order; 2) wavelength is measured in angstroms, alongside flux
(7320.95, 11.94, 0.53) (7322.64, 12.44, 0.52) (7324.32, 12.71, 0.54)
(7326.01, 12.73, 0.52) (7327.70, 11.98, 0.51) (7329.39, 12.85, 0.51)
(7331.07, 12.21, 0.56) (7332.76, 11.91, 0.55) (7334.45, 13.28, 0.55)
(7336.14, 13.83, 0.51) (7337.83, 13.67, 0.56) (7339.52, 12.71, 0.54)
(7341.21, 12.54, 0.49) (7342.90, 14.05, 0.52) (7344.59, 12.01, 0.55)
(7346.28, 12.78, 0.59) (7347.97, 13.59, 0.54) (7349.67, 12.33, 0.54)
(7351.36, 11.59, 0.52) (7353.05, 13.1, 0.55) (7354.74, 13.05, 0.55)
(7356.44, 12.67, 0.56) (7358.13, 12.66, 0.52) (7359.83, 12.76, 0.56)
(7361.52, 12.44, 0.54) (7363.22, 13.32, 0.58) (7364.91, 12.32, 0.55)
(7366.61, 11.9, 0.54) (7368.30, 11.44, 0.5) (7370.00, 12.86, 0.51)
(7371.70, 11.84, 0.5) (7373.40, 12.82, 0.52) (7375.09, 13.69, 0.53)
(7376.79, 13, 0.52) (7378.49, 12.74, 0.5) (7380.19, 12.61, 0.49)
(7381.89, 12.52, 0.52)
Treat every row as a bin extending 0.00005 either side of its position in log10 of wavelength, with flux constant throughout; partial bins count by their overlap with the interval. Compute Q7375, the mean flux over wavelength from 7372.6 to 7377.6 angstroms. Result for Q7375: 13.2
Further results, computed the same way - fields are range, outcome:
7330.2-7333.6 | 12.1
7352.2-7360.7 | 12.9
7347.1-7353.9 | 12.7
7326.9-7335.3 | 12.5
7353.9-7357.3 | 12.9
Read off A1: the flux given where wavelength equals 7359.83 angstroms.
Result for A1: 12.76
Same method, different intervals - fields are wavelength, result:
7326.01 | 12.73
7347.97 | 13.59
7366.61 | 11.9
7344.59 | 12.01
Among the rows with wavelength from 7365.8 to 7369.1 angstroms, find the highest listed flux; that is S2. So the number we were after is 11.9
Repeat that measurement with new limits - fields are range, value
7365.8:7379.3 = 13.69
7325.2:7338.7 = 13.83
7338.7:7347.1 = 14.05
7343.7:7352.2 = 13.59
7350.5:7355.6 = 13.1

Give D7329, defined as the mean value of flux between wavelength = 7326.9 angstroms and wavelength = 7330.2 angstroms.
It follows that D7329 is 12.4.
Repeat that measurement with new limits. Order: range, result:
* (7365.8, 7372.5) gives 12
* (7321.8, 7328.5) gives 12.5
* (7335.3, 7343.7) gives 13.4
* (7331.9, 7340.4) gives 13.1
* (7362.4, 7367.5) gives 12.5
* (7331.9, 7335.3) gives 12.6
